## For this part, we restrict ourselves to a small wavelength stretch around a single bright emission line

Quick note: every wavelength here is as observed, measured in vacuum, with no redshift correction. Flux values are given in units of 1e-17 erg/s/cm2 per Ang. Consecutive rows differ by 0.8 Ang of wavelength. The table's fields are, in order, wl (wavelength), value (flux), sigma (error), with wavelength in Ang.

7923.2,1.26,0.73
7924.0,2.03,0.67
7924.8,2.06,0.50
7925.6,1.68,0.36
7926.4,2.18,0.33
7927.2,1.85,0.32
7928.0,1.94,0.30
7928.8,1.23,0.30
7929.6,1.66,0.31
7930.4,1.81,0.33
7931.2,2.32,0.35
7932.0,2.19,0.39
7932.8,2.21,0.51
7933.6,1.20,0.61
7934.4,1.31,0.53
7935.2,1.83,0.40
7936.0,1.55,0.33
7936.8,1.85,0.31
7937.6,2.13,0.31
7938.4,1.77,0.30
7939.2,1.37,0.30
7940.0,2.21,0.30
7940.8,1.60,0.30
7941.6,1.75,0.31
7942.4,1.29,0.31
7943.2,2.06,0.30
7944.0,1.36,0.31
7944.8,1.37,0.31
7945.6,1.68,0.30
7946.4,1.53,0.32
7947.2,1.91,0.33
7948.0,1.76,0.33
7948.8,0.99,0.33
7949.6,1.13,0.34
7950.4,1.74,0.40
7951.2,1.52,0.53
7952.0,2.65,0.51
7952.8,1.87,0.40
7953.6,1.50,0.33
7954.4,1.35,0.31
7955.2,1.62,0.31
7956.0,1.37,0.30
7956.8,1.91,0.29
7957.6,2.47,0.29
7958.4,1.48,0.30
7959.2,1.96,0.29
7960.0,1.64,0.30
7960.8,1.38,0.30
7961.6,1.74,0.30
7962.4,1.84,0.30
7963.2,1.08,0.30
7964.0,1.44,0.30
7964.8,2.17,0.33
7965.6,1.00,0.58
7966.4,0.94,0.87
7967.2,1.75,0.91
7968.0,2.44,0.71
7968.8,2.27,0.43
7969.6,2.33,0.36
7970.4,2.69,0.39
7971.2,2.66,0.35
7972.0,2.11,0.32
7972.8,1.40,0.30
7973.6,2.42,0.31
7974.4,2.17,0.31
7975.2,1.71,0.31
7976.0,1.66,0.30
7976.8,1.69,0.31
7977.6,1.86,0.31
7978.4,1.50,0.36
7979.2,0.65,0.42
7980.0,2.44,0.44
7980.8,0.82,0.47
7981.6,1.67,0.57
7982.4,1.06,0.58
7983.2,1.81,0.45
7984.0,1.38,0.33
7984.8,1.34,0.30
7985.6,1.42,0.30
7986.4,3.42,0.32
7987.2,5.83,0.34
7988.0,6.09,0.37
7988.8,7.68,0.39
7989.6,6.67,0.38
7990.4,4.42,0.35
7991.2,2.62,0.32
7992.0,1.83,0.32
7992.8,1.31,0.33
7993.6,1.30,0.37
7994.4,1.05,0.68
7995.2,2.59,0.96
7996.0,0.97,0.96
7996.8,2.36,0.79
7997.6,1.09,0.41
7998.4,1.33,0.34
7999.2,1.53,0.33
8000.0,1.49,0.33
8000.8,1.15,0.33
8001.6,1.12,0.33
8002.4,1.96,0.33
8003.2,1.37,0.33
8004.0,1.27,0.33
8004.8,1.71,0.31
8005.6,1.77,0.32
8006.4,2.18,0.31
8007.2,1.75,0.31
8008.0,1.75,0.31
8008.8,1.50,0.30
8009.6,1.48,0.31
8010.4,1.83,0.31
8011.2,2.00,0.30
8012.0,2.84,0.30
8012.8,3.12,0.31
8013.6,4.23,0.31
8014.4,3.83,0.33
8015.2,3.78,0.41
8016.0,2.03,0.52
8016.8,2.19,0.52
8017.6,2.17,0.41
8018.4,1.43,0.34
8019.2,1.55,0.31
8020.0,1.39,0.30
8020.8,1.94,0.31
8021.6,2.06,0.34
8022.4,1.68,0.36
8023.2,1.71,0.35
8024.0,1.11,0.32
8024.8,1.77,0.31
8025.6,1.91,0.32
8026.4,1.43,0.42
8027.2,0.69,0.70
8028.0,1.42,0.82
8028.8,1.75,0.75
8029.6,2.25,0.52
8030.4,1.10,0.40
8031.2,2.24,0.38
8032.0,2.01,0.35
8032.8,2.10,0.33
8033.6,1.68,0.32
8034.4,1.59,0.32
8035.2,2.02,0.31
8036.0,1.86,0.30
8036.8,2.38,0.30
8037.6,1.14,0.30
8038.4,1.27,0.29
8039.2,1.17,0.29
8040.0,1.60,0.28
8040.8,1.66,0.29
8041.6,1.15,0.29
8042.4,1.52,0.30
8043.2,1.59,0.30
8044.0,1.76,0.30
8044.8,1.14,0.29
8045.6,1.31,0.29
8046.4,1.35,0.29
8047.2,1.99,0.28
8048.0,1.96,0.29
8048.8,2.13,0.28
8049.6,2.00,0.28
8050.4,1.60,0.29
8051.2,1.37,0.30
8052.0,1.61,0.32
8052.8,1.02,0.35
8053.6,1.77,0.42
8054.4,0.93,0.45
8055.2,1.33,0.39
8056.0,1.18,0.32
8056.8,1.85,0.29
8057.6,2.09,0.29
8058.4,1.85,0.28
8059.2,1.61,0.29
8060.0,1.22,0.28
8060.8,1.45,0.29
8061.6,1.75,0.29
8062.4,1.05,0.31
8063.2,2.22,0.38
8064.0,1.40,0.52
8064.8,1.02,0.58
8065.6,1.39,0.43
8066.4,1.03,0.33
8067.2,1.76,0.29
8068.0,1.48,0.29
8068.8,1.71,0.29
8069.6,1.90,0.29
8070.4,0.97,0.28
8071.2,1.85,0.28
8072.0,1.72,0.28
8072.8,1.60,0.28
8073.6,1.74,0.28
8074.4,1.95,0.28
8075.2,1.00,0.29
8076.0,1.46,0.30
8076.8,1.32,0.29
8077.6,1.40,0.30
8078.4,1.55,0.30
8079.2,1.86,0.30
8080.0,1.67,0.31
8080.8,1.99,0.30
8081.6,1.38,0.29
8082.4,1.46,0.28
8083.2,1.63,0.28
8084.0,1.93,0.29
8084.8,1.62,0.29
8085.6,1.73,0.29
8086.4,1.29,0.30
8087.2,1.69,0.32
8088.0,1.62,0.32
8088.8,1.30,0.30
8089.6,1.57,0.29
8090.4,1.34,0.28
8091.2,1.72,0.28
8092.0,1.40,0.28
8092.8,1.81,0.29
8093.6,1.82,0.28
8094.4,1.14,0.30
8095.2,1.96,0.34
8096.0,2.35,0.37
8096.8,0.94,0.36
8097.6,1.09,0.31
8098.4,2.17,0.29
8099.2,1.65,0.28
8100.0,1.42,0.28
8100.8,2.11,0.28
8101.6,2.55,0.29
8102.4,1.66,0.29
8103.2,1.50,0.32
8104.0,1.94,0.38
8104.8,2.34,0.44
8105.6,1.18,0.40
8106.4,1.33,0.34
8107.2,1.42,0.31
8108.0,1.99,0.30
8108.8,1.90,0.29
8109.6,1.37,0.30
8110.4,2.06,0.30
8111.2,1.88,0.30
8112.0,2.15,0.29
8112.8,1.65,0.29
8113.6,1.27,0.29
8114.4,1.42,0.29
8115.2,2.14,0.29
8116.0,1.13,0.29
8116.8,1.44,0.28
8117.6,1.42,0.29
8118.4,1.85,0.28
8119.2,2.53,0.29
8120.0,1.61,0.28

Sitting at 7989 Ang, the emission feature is Halpha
